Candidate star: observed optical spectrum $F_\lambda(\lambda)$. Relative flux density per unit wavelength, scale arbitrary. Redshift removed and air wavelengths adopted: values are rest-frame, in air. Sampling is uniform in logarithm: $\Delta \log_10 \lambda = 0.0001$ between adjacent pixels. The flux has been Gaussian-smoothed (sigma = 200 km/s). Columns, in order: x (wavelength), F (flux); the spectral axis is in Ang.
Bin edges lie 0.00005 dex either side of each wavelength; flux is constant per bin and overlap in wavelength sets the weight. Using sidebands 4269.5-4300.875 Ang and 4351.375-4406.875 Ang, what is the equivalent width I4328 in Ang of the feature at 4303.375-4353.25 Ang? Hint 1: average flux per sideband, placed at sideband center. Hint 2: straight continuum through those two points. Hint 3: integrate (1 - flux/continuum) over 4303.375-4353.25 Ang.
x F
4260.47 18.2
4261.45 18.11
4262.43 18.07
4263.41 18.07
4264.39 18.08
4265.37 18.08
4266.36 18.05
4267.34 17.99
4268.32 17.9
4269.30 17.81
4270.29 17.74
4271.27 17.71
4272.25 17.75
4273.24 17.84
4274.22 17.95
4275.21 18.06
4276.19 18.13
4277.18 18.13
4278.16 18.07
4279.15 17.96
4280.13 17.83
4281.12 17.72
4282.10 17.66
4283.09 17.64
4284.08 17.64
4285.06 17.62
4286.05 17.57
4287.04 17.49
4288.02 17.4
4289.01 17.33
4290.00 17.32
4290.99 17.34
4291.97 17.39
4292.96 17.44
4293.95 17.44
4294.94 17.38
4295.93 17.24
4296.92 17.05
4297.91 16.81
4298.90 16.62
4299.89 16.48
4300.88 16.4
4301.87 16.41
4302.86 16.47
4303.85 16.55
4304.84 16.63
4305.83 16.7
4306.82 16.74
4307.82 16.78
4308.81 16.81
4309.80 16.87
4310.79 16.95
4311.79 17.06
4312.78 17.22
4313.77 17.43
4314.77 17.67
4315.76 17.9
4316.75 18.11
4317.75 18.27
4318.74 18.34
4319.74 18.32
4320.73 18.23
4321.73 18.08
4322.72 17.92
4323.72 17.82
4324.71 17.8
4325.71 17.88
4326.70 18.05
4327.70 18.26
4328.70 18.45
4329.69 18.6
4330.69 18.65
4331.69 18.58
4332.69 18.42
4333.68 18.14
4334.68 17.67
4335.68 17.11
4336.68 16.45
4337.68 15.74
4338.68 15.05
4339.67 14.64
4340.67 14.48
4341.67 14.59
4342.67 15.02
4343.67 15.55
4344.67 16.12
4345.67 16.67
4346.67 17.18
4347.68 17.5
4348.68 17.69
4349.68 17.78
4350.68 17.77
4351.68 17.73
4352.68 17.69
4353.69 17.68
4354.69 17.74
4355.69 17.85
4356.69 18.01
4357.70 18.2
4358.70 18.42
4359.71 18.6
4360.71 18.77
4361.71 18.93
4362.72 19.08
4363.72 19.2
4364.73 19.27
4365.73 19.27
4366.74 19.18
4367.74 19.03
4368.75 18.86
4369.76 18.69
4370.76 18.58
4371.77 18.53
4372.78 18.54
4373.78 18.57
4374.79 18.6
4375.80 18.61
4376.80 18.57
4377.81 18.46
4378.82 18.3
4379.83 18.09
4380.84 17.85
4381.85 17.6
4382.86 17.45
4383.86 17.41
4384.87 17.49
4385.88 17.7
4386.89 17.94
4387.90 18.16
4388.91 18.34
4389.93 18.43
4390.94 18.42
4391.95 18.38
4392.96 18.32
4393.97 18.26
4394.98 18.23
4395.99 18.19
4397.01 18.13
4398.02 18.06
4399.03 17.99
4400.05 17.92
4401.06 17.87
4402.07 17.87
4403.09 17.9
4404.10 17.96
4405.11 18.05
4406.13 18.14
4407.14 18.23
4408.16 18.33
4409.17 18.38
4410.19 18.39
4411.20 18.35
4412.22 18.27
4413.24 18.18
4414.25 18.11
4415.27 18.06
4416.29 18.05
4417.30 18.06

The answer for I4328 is 1.8 Ang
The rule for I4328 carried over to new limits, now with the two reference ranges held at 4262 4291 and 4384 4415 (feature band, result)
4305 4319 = 0.5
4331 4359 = 1.6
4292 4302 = 0.5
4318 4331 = -0.2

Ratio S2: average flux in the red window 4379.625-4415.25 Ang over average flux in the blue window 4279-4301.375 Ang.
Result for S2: 1.04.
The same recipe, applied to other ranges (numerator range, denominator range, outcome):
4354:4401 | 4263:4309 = 1.05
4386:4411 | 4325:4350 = 1.07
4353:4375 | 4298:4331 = 1.07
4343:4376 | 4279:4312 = 1.06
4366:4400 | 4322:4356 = 1.06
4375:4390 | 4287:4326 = 1.04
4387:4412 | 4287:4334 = 1.04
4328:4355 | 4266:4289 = 0.95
